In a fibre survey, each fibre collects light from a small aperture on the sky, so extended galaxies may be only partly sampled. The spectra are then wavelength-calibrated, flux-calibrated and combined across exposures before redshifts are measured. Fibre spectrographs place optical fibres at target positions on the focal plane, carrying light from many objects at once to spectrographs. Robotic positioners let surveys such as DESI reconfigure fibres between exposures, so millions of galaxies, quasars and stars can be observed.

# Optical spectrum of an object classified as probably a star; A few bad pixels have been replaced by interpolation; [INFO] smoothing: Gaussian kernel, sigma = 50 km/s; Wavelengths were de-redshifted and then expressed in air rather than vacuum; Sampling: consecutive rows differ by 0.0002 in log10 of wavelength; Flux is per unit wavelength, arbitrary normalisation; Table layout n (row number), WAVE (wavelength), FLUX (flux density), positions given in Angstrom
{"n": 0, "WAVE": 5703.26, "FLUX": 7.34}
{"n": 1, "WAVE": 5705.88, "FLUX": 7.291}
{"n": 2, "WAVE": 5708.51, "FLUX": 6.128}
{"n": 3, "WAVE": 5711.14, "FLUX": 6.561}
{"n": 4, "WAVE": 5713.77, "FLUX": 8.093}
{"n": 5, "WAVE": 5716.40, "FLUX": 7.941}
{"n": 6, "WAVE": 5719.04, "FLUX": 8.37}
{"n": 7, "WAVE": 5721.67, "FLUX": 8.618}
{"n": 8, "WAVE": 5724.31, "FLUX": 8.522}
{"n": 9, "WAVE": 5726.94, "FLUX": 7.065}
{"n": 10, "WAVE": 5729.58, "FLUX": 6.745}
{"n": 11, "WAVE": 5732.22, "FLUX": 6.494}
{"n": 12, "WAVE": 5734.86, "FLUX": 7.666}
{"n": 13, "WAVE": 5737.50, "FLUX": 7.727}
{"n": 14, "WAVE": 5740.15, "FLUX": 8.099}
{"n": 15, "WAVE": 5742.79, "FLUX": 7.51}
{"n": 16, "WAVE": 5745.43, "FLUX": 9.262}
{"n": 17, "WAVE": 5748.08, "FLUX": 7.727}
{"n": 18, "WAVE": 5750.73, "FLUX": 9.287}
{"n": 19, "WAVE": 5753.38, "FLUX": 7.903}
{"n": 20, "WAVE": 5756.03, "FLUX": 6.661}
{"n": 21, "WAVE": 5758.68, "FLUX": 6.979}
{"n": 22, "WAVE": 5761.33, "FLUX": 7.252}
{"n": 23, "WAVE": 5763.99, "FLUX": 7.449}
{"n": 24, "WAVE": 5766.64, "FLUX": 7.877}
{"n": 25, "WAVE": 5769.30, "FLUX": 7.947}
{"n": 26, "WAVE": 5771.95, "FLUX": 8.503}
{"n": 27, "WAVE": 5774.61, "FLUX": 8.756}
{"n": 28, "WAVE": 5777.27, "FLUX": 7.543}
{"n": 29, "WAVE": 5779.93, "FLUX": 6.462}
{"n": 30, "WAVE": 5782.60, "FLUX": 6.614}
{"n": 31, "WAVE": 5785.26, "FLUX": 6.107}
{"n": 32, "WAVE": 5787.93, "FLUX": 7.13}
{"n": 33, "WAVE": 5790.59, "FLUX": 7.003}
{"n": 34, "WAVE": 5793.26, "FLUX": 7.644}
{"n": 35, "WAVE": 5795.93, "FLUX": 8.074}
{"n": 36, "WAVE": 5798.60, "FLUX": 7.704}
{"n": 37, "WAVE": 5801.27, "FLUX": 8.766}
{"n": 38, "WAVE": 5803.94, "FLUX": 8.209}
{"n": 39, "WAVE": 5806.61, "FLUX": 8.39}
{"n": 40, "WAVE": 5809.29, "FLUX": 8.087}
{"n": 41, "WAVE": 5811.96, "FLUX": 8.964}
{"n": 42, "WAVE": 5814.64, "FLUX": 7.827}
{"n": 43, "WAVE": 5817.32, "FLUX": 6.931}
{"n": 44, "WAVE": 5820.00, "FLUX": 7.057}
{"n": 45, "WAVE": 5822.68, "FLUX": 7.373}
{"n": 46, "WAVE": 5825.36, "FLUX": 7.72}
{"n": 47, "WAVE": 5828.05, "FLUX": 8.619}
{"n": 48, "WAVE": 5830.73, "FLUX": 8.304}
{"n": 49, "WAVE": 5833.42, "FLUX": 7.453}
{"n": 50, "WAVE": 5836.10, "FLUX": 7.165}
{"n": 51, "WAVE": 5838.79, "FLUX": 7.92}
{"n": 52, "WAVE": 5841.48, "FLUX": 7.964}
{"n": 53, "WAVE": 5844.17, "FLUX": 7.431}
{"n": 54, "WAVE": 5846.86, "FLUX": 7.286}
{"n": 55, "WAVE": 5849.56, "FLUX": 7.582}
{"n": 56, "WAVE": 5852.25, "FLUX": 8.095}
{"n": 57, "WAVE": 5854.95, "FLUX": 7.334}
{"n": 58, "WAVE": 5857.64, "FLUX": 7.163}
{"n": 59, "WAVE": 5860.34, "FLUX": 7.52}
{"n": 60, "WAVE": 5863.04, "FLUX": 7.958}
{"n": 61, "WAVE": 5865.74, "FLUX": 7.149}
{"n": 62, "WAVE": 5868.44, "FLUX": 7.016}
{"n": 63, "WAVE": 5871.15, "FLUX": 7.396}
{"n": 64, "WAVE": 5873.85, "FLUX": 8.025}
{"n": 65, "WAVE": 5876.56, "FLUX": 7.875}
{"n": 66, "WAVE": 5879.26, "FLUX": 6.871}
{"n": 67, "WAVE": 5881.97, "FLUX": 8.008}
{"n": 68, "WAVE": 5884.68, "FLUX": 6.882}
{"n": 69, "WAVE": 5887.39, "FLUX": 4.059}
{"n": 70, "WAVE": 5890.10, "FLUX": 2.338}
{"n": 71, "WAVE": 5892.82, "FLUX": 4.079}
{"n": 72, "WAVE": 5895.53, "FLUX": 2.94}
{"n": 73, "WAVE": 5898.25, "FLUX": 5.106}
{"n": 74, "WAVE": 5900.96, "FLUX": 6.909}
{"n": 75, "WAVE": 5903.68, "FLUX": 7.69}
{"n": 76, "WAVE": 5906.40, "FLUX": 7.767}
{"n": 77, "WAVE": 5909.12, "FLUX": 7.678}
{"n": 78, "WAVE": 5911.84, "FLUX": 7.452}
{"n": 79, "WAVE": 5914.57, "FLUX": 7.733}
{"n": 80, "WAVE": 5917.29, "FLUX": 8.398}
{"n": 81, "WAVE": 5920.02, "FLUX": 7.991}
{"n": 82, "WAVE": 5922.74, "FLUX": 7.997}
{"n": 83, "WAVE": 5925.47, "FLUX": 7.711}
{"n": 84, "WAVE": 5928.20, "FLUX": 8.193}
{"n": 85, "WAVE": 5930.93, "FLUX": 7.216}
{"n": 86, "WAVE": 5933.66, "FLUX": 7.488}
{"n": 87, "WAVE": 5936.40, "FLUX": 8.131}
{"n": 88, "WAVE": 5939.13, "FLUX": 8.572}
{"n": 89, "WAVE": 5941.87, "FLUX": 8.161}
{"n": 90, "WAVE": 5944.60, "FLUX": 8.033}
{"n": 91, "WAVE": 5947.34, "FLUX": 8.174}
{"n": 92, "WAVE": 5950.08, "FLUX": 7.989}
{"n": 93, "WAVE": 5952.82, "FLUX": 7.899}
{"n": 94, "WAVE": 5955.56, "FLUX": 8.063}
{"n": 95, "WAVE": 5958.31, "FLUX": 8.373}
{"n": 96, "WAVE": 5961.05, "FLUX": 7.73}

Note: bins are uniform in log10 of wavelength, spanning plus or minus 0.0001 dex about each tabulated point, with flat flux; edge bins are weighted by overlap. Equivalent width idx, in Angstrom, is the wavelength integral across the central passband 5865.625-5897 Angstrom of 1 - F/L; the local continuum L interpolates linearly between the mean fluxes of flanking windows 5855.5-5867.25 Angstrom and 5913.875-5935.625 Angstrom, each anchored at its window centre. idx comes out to 6.4 Angstrom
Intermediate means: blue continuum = 7.44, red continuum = 7.85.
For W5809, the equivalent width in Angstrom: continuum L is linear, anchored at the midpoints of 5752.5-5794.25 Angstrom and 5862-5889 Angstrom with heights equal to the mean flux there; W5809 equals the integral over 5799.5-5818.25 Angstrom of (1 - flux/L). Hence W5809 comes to -2.4 Angstrom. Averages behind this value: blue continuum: 7.36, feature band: 8.18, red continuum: 7.07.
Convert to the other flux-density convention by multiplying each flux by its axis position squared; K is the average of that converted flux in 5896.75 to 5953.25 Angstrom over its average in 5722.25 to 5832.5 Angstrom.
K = 1.05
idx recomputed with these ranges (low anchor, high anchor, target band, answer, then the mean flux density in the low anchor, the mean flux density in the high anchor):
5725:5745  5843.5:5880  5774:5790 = 1.0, 7.46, 7.49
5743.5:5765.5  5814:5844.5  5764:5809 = 0.4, 7.81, 7.65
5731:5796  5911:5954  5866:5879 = 0.6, 7.58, 7.95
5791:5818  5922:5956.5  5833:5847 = 0.8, 8.05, 7.97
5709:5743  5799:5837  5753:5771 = 0.7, 7.61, 7.92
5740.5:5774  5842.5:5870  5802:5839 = -1.2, 7.89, 7.46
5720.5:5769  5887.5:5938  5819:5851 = -2.0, 7.71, 6.77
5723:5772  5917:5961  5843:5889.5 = 4.1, 7.7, 8.01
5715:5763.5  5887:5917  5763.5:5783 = -0.8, 7.76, 5.95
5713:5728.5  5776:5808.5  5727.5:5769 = 1.1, 8.08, 7.48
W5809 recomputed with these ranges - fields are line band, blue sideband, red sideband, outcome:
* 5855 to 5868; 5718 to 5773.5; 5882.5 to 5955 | -0.20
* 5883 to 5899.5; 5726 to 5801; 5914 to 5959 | 7.50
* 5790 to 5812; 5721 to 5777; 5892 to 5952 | -1.17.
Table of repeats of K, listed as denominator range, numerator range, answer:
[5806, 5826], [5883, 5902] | 0.61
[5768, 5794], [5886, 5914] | 0.80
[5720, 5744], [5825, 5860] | 1.05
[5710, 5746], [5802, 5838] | 1.05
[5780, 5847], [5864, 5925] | 0.90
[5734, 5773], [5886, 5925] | 0.85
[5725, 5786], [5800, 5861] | 1.06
